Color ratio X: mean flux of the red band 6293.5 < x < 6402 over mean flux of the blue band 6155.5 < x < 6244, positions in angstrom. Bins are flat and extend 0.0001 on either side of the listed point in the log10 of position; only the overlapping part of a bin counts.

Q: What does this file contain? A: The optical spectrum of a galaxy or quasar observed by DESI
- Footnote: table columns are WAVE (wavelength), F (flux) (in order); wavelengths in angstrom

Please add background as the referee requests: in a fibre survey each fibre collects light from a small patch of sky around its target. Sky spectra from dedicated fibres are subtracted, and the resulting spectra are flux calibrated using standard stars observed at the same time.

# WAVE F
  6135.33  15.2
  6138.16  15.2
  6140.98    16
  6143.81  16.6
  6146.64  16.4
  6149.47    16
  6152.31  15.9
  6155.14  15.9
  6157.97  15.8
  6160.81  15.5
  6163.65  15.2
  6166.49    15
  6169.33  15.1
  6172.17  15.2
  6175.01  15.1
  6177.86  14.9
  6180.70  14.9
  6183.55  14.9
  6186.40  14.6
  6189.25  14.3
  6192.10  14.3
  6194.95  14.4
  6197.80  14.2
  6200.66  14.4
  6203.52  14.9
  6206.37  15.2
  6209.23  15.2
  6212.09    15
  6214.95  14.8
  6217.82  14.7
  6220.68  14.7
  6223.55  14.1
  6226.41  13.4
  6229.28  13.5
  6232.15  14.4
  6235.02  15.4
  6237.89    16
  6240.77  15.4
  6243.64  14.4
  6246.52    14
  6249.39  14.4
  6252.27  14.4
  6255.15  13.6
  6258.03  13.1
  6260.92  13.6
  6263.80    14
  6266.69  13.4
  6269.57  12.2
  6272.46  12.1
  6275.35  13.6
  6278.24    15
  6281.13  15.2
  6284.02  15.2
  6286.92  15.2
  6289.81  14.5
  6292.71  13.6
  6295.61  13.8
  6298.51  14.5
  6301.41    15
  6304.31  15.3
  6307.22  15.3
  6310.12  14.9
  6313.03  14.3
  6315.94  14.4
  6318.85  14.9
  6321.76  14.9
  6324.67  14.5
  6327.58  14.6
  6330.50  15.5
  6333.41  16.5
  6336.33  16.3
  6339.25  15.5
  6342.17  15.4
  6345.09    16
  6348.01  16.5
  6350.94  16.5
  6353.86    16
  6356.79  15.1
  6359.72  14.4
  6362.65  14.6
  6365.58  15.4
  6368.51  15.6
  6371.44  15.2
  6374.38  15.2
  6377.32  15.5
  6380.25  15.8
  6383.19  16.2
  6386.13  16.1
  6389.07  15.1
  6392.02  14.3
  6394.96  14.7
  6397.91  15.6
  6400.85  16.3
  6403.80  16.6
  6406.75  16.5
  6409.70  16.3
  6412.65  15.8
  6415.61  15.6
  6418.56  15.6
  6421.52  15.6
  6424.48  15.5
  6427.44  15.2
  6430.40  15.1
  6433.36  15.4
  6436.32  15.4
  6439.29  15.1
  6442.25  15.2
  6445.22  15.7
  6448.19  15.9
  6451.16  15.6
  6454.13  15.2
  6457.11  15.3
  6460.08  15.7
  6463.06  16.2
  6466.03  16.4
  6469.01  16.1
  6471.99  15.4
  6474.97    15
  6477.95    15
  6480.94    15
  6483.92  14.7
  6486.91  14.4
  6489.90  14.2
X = 1.0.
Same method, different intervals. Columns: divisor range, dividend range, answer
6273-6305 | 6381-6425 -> 1.08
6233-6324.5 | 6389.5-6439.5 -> 1.08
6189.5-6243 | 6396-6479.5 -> 1.07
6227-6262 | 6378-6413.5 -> 1.10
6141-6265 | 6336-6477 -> 1.05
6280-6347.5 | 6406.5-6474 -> 1.04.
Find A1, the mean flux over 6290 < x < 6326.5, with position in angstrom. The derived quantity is 14.6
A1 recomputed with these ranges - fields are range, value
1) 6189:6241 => 14.6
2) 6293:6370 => 15.2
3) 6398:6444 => 15.7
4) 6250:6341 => 14.5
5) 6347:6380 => 15.5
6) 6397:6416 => 16.1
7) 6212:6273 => 14.1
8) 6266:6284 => 13.7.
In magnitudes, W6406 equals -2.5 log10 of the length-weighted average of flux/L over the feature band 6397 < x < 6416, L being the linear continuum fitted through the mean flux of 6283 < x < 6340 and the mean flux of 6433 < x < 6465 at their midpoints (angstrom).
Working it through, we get -0.06 mag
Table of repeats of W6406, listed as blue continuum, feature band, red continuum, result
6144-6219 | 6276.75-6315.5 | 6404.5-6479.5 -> 0.04 mag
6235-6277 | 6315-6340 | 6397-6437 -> -0.04 mag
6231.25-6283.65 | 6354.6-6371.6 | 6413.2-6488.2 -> -0.02 mag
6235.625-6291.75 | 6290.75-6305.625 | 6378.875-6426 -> 0.01 mag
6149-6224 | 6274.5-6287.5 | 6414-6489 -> 0.02 mag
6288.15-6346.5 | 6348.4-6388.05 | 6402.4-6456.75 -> -0.02 mag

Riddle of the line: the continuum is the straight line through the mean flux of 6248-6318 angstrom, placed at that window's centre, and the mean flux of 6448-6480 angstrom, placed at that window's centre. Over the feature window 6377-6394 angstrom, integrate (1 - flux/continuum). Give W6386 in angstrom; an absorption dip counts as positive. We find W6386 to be -0.6 angstrom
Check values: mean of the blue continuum 14.2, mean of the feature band 15.5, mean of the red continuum 15.6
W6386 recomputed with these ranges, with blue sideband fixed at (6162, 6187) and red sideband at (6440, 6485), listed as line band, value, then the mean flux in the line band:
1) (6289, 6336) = 1.3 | 14.8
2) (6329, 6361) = -1.1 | 15.8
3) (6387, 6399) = 0.3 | 15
